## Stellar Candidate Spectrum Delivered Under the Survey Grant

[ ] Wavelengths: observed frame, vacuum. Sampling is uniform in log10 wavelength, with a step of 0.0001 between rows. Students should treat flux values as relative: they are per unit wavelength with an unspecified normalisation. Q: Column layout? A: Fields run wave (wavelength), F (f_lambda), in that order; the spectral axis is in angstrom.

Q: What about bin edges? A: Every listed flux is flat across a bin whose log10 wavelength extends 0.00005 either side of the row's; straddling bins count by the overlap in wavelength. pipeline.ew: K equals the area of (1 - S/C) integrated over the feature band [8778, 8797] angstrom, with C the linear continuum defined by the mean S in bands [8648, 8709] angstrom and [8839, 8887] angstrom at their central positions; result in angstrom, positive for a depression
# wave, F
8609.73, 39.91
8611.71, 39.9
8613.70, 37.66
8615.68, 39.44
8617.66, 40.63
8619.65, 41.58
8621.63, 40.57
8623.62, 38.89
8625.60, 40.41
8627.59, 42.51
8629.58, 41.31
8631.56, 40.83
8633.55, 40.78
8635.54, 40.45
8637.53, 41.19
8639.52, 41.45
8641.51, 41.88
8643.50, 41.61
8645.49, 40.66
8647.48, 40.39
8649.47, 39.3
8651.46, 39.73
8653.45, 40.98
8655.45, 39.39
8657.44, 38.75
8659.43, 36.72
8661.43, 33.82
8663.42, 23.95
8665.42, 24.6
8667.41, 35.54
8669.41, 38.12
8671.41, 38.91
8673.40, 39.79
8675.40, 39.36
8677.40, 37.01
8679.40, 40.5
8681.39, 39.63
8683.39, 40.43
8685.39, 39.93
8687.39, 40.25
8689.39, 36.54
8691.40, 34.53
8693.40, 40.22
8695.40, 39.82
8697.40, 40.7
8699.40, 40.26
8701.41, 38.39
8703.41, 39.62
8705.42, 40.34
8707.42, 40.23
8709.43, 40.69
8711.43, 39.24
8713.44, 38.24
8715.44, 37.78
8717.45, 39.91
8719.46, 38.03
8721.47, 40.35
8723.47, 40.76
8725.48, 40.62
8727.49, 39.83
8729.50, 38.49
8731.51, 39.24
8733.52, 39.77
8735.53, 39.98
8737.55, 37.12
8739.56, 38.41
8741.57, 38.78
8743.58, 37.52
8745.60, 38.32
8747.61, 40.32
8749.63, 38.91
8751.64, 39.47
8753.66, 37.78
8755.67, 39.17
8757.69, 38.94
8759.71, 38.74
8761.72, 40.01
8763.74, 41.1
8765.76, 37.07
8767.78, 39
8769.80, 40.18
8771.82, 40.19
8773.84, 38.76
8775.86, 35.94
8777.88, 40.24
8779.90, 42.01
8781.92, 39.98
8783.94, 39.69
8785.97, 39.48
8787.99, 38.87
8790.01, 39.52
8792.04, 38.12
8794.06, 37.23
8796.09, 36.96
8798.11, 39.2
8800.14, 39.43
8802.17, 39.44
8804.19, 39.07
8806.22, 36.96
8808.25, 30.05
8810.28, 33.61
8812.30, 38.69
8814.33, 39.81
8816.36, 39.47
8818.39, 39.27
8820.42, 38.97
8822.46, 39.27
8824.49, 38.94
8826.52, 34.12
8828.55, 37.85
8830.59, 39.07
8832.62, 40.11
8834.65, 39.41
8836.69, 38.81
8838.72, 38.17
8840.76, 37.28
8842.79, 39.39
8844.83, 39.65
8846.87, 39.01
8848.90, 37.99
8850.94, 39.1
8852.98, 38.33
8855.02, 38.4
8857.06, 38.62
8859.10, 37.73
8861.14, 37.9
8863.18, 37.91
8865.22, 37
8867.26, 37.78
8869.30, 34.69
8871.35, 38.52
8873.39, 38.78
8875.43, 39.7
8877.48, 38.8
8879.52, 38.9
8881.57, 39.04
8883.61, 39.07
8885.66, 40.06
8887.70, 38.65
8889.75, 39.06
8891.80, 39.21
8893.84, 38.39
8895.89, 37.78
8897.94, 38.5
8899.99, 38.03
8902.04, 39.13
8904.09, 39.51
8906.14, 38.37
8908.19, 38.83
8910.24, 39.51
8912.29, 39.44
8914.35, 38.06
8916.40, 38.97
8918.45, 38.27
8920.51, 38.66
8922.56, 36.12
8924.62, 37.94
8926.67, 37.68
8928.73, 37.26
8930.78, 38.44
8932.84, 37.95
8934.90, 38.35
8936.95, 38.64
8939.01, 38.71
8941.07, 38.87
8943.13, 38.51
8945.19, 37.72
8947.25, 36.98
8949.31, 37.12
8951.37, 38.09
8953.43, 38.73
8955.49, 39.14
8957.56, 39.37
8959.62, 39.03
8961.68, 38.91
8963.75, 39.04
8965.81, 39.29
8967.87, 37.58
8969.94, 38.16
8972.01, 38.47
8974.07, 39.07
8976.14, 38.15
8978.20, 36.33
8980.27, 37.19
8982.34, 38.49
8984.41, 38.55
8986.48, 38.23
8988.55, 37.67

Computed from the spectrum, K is -0.5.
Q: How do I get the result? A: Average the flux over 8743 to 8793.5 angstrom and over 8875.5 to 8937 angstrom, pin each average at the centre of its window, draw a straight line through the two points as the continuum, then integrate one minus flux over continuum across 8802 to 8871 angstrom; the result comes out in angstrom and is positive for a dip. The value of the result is 1.58 angstrom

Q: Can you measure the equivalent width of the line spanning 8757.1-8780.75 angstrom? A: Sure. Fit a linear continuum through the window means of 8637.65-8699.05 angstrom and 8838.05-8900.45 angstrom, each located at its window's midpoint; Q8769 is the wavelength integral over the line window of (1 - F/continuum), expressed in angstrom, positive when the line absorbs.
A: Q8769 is -0.6 angstrom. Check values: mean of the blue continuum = 38.2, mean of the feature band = 39.3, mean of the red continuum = 38.4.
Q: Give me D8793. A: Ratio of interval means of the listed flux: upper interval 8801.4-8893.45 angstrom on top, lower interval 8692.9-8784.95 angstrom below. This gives 1.0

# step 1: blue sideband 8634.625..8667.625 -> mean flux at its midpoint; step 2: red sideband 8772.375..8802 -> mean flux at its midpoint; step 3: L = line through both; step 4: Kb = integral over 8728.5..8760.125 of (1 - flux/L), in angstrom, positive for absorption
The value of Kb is -0.2 angstrom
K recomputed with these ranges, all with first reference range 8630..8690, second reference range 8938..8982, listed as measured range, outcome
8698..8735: -1.1 angstrom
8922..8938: 0.2 angstrom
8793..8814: 0.7 angstrom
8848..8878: 0.2 angstrom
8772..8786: -0.4 angstrom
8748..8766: -0.3 angstrom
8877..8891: -0.3 angstrom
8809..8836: 0.1 angstrom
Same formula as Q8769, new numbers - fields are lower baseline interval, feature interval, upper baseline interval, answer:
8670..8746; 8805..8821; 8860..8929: 0.7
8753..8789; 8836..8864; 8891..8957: 0.3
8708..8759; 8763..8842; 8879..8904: 1.0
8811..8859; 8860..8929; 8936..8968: 0.3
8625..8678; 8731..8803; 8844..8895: -1.0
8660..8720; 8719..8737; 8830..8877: -0.8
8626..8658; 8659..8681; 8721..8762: 2.7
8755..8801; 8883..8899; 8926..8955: -0.2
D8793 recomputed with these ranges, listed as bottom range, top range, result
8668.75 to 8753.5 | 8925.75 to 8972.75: 0.98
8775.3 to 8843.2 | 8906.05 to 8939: 1.00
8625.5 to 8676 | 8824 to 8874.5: 0.99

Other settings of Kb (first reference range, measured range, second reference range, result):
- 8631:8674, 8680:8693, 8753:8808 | -0.1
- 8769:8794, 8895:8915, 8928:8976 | 0.0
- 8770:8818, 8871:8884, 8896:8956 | -0.2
